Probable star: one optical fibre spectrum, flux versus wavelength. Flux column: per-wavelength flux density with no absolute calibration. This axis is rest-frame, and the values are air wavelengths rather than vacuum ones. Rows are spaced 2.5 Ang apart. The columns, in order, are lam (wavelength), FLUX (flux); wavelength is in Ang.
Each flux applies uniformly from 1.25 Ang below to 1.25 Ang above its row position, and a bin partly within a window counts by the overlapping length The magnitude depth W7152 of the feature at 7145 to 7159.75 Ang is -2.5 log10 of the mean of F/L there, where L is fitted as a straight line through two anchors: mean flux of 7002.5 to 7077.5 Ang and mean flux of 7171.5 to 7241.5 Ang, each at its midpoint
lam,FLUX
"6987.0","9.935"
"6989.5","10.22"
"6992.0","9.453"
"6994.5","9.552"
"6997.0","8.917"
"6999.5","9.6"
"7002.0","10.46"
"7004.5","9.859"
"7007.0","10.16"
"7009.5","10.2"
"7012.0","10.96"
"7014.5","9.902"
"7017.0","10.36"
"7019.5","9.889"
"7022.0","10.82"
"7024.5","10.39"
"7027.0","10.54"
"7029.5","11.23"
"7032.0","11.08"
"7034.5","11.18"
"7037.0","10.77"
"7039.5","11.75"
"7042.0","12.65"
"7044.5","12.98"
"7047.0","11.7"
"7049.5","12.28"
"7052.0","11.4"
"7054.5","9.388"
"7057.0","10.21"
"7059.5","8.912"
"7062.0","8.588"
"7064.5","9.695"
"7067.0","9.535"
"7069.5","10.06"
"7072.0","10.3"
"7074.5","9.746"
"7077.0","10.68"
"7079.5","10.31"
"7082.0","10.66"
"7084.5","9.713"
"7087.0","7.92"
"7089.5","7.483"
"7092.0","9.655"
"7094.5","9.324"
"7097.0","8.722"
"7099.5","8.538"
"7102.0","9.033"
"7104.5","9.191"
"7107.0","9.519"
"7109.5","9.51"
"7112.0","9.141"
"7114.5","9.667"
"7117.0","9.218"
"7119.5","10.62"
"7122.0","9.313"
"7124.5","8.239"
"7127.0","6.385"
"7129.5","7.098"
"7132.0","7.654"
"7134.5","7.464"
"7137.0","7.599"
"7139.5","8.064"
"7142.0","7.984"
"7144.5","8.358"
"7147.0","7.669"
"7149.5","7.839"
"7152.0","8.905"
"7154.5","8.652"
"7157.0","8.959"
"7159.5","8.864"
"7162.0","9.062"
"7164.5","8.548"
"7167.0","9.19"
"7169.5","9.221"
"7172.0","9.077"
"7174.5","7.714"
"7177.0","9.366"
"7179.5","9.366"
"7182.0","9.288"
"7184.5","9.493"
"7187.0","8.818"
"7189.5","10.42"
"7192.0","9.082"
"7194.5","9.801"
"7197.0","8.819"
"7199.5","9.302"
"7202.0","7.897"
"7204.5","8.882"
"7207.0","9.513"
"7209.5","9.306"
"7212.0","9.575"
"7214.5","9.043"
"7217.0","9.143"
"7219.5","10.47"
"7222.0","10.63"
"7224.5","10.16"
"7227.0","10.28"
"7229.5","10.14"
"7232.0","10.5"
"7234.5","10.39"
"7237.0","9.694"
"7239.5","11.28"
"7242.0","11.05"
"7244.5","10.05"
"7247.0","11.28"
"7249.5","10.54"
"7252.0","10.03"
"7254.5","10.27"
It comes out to 0.17 mag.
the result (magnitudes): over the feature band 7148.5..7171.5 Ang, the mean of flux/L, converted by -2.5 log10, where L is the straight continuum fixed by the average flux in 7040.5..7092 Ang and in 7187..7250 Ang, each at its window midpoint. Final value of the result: 0.14 mag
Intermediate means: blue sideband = 10.2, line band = 8.82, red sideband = 9.86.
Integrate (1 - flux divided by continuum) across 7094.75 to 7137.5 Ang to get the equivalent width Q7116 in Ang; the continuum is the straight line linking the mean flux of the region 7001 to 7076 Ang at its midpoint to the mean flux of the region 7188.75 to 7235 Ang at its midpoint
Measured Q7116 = 6.2 Ang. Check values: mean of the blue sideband 10.6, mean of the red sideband 9.63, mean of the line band 8.68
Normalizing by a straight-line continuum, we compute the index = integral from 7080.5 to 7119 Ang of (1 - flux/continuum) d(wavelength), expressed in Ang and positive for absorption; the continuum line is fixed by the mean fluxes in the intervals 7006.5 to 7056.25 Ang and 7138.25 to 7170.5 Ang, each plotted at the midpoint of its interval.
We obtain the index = 1.76 Ang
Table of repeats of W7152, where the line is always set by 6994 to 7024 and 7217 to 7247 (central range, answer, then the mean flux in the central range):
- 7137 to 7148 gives 0.274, 7.98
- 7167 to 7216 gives 0.132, 9.16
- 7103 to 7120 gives 0.080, 9.5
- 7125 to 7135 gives 0.383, 7.21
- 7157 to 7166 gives 0.164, 8.85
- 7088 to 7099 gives 0.166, 8.76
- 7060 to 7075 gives 0.061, 9.61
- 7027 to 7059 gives -0.118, 11.3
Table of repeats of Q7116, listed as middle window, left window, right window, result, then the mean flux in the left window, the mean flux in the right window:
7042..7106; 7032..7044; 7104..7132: 3.02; 11.6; 8.84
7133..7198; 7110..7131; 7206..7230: 3.44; 8.73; 9.82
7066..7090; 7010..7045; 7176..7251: 2.13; 11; 9.79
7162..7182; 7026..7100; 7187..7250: 2.04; 10.2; 9.86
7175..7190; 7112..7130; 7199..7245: 0.17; 8.75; 9.86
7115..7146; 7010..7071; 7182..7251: 6.18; 10.7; 9.83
